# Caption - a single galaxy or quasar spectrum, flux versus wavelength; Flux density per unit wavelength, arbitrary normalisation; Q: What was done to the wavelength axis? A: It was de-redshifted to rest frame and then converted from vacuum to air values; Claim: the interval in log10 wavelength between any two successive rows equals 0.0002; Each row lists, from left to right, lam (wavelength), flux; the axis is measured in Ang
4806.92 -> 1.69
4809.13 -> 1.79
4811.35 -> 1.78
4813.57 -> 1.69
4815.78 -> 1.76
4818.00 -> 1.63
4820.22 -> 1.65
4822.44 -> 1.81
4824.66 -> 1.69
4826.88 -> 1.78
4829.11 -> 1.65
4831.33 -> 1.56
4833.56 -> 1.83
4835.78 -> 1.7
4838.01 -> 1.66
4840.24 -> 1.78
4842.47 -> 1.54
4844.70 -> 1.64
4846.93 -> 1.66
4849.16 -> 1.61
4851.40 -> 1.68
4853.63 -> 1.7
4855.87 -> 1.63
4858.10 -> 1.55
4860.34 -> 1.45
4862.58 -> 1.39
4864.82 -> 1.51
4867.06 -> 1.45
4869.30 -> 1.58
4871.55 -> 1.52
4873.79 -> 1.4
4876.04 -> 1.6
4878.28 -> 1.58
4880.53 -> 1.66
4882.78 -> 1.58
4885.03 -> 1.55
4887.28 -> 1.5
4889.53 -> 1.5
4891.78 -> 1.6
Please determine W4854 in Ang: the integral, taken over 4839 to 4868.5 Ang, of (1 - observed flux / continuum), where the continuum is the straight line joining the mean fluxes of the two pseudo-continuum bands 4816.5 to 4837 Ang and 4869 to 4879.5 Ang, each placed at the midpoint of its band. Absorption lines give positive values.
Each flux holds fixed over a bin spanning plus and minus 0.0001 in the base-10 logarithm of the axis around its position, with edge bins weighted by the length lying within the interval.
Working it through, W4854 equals 0.4 Ang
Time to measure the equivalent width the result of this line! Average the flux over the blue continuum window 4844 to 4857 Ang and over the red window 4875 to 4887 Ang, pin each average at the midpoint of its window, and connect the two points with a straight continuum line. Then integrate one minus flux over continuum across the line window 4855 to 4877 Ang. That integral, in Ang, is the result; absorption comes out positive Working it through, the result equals 1.6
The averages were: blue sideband 1.65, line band 1.51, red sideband 1.59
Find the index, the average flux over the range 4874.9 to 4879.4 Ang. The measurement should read 1.59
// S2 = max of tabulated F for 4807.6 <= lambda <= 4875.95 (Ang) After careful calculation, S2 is 1.83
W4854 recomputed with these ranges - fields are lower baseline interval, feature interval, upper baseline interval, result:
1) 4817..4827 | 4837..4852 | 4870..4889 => -0.1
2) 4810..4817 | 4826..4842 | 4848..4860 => -0.2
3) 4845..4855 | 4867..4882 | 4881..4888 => 0.3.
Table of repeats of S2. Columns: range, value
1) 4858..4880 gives 1.6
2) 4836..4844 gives 1.78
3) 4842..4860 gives 1.7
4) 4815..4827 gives 1.81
